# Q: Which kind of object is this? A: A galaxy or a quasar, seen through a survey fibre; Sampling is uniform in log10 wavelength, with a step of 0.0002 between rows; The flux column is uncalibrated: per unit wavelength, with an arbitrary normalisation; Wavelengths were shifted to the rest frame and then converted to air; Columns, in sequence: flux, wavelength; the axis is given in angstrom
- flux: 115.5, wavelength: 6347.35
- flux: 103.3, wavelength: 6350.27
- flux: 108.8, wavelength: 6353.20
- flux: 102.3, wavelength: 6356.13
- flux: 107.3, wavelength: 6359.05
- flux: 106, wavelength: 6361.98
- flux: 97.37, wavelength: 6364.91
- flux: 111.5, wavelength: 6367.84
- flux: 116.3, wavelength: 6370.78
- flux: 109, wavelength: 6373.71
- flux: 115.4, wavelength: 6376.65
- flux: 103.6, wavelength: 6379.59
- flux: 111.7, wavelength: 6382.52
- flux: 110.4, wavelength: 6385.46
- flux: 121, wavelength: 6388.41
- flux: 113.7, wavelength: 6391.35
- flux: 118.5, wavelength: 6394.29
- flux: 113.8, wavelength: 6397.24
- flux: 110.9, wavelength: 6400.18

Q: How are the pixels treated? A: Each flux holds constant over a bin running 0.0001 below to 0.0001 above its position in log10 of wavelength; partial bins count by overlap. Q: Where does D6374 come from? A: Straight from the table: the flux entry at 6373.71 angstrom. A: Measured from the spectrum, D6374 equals 109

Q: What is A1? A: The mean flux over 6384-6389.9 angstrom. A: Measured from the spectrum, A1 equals 116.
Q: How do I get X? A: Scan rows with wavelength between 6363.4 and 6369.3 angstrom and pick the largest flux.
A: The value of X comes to 111.5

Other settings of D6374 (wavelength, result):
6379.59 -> 103.6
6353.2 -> 108.8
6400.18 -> 110.9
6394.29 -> 118.5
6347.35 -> 115.5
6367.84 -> 111.5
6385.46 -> 110.4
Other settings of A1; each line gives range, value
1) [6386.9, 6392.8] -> 117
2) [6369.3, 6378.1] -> 113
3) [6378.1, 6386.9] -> 109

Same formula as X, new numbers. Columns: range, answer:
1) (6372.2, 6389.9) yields 121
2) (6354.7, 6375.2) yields 116.3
